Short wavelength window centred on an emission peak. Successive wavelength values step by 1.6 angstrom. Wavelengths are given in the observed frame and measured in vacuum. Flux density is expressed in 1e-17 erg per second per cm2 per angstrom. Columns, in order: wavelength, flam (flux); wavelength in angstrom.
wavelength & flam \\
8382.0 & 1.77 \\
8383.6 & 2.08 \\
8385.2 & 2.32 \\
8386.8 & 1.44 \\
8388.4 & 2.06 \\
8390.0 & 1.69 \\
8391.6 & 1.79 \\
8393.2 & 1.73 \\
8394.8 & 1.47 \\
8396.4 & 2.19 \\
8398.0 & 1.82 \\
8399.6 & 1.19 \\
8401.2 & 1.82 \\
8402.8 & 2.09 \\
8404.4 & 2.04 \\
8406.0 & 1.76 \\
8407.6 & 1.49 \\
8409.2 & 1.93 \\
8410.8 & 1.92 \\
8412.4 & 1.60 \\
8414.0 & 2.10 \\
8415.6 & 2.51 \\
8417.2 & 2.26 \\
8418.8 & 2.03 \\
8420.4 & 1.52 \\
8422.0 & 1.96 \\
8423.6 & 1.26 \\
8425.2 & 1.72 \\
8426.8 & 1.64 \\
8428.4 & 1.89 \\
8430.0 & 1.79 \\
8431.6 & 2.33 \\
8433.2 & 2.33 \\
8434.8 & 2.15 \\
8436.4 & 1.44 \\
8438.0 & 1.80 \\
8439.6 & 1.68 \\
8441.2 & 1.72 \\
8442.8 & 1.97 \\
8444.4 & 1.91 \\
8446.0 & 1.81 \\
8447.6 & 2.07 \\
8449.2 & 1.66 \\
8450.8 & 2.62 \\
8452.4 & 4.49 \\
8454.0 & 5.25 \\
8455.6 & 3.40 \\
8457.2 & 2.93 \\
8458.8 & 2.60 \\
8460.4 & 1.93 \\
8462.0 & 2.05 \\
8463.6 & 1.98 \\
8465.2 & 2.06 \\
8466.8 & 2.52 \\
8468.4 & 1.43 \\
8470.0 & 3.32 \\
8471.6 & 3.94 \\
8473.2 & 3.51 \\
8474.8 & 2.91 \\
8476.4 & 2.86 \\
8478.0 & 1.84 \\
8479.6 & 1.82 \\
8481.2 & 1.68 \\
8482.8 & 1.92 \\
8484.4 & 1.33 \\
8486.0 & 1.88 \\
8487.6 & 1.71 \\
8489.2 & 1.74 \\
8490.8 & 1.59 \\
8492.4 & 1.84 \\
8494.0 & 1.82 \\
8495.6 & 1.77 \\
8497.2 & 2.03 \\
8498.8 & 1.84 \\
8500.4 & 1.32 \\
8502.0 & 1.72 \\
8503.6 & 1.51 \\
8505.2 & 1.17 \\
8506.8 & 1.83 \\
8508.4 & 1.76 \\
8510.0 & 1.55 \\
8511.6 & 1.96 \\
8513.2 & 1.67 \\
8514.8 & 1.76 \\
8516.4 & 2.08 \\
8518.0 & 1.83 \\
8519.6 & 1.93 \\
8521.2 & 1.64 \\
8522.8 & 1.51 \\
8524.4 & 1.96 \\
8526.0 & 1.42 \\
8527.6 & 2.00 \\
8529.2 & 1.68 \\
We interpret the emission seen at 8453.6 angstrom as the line [S II] 6716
